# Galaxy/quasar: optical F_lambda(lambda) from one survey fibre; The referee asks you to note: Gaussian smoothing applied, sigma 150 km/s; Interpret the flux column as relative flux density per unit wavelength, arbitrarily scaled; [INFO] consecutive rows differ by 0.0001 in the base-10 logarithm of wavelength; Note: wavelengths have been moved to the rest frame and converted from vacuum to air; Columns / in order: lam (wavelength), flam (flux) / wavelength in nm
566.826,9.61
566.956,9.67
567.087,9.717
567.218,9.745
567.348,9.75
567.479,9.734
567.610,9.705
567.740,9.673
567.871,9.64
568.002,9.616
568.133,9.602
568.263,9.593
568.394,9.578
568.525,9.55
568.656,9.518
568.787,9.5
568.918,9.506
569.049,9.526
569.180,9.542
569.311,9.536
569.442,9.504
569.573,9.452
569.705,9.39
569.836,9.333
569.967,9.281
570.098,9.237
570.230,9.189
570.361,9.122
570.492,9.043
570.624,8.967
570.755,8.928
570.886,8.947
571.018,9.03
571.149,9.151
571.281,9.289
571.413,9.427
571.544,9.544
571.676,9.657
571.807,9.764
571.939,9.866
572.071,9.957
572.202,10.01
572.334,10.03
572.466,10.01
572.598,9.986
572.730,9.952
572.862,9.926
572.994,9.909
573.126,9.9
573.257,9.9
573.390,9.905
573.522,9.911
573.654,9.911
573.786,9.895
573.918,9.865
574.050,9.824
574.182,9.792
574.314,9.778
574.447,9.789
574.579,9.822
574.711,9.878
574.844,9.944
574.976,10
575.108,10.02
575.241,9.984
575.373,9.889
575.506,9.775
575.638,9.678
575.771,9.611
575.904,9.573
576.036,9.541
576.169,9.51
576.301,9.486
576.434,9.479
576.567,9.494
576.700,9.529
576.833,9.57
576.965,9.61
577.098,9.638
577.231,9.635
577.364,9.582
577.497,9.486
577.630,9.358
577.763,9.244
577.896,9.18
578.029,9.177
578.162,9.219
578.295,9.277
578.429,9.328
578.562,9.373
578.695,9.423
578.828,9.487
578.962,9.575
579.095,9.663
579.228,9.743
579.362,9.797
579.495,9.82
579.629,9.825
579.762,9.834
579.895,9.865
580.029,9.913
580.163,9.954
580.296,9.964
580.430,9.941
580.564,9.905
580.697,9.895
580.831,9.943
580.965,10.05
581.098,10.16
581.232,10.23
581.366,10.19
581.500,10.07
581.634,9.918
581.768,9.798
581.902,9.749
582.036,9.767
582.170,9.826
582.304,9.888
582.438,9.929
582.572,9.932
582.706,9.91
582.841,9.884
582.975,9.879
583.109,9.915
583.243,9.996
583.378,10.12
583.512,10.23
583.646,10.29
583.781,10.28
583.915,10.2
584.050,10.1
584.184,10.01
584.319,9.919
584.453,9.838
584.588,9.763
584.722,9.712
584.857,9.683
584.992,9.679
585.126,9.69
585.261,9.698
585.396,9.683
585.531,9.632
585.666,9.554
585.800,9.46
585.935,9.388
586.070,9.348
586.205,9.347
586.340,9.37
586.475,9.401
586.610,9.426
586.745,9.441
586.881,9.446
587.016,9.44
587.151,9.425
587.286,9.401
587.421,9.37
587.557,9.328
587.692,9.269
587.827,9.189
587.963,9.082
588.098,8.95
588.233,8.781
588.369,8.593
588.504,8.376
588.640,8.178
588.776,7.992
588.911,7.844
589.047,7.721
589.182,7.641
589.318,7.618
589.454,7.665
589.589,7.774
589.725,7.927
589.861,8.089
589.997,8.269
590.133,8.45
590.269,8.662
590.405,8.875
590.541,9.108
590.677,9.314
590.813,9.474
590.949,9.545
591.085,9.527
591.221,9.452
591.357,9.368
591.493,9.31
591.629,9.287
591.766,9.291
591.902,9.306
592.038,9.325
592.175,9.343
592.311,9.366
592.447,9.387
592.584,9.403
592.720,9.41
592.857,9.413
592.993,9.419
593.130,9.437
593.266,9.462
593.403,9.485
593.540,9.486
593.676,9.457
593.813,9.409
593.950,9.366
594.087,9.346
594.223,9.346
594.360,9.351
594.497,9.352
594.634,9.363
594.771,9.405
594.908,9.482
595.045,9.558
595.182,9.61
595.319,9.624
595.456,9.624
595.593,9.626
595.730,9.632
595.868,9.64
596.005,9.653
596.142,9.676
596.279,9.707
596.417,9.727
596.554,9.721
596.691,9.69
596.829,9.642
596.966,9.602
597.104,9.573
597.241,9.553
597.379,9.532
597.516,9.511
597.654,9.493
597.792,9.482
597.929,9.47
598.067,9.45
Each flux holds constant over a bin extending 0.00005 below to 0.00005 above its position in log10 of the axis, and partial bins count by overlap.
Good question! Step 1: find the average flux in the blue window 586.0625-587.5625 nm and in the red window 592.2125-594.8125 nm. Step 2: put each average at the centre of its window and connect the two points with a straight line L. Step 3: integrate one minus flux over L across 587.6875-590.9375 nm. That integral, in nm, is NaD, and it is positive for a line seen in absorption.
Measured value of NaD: 0.33 nm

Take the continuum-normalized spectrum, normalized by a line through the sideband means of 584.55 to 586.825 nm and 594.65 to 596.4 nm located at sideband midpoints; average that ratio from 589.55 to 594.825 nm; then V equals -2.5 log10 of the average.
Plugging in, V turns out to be 0.04 mag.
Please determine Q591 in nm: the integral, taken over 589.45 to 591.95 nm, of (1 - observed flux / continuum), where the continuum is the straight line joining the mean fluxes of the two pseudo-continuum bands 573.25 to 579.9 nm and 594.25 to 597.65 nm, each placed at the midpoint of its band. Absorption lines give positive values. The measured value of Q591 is 0.18 nm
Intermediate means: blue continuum 9.65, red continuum 9.57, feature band 8.91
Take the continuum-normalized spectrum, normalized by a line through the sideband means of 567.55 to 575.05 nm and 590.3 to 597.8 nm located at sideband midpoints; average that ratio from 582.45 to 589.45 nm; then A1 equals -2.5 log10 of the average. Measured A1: 0.017 mag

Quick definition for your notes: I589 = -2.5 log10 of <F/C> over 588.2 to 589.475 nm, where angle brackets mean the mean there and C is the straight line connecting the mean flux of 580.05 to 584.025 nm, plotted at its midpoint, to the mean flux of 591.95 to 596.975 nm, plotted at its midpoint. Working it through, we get 0.21 mag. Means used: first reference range 9.99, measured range 8.03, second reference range 9.5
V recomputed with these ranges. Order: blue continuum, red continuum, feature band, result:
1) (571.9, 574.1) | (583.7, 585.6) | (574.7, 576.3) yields 0.02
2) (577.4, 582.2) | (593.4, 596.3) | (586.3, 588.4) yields 0.04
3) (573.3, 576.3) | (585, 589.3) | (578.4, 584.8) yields -0.06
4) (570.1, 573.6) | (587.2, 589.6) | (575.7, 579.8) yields -0.04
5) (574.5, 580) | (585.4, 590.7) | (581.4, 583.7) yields -0.08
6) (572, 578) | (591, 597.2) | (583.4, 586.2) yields -0.02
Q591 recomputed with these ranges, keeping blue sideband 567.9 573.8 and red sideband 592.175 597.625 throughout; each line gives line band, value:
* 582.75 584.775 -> -0.101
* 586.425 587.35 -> 0.010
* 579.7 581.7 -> -0.094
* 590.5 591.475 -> 0.012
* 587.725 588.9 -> 0.111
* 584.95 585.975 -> -0.008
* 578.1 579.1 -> 0.015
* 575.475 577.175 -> -0.004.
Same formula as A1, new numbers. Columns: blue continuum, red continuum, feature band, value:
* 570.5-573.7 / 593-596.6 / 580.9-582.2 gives -0.043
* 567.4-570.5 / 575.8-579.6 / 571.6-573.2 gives -0.048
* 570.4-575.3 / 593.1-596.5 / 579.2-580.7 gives -0.025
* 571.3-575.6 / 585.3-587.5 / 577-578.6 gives 0.039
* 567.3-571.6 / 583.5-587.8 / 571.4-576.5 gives -0.039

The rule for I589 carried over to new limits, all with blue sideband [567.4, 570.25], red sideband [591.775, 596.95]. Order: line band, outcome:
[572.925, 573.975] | -0.04 mag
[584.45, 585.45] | -0.02 mag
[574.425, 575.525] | -0.05 mag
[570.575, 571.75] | 0.03 mag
